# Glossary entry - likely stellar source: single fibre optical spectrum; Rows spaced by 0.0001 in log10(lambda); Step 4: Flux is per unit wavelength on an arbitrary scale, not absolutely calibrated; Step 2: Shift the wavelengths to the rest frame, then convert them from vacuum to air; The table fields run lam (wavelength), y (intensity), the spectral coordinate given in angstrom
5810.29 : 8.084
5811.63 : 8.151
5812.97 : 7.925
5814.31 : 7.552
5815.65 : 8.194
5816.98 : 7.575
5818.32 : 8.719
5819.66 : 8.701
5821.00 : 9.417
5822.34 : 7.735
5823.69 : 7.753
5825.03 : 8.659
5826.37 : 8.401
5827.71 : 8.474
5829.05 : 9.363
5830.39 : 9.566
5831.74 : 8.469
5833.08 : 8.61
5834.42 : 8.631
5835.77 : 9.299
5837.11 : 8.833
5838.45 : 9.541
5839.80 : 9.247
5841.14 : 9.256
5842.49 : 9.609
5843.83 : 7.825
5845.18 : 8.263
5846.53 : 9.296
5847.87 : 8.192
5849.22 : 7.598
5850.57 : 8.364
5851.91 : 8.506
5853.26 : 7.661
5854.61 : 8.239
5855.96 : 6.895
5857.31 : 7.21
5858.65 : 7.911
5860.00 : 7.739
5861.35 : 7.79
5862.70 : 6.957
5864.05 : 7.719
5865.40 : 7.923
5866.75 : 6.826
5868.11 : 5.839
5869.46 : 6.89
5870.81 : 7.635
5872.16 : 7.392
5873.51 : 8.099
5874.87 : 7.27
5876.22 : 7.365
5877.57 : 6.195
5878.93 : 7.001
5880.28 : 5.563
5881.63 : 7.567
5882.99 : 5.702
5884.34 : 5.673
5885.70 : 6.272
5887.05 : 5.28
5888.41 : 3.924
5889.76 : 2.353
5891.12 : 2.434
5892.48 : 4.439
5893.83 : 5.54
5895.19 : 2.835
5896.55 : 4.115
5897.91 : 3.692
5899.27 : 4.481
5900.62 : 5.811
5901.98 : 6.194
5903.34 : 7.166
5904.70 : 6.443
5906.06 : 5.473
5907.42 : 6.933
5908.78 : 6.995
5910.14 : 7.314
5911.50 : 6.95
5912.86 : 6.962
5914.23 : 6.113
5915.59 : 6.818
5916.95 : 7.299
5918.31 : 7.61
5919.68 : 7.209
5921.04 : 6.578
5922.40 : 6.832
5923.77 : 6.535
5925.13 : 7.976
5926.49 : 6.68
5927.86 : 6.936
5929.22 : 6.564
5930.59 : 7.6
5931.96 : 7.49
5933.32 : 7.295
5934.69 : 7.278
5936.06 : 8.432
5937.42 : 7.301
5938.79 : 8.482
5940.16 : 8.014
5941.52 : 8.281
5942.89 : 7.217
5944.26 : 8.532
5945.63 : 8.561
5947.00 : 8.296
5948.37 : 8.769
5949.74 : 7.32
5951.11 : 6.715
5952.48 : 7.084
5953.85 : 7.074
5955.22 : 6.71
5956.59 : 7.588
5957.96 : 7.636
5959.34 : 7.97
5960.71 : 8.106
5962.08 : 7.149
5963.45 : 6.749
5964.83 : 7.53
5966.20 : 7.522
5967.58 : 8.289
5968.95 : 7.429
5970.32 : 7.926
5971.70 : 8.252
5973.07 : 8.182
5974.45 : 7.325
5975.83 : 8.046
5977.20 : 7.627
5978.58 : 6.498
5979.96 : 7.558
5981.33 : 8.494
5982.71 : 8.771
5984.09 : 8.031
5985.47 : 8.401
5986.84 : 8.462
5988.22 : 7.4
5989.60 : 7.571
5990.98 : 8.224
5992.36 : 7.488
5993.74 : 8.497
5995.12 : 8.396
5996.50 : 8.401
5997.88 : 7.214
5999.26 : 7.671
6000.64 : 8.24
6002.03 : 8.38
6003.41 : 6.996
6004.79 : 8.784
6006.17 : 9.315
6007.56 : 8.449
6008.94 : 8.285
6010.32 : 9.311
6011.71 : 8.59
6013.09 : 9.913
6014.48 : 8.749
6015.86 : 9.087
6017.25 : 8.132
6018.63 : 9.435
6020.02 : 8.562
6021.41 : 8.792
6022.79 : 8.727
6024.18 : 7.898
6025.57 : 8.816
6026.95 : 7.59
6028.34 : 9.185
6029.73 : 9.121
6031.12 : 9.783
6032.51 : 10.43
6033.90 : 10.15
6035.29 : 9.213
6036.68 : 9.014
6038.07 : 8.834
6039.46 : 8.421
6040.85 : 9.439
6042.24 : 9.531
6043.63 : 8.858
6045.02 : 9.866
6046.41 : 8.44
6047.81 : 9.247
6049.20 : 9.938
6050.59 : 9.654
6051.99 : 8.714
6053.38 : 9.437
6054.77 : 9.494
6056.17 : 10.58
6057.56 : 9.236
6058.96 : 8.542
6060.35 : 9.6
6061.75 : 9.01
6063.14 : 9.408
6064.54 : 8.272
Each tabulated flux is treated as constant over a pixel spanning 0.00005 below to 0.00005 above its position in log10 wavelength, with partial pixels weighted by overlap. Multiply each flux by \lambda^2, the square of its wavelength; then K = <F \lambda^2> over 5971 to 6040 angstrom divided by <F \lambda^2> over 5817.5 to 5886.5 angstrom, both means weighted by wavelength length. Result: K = 1.1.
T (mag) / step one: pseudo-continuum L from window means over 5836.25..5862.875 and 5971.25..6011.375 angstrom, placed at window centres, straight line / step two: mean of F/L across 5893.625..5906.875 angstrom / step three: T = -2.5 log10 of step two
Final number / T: 0.50 mag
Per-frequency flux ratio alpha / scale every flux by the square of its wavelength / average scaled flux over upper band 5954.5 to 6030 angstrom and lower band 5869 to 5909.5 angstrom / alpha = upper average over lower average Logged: 1.46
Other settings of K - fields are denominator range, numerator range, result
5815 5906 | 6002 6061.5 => 1.33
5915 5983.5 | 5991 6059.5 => 1.20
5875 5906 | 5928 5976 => 1.47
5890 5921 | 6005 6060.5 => 1.63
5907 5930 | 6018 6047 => 1.35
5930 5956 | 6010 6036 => 1.20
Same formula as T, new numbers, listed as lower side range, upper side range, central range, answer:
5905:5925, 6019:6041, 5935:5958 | -0.05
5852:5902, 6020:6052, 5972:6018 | 0.02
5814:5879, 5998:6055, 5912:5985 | 0.14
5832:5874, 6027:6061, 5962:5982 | 0.16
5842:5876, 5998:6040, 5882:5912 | 0.45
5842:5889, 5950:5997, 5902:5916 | 0.12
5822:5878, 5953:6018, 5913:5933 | 0.15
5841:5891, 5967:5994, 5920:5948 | 0.00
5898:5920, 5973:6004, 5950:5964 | 0.01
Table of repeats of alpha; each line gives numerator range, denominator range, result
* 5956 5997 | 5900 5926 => 1.18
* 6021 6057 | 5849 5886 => 1.35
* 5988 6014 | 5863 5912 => 1.44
